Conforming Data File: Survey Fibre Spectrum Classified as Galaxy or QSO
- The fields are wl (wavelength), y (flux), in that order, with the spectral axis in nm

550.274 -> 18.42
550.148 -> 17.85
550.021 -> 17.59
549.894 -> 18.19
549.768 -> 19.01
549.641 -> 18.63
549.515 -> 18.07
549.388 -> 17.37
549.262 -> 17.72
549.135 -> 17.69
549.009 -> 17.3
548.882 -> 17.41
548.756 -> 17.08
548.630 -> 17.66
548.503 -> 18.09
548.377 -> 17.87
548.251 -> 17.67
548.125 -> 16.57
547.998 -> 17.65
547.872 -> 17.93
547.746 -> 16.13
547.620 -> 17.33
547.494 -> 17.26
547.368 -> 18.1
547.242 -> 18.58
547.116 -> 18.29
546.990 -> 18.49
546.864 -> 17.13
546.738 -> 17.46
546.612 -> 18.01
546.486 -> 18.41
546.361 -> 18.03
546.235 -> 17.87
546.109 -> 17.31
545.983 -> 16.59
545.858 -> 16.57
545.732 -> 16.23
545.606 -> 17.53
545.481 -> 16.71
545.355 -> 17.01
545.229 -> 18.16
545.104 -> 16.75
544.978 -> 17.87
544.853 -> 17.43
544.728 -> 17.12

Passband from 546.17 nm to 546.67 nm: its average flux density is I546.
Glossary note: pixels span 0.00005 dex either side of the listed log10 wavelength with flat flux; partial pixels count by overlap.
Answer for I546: 18.1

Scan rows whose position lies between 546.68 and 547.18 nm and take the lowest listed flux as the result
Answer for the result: 17.13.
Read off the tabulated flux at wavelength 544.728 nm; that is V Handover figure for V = 17.12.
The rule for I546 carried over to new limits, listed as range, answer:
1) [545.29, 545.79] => 16.9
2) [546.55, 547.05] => 17.8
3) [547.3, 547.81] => 17.2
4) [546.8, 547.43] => 18.1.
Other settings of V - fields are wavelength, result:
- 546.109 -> 17.31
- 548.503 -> 18.09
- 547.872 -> 17.93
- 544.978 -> 17.87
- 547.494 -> 17.26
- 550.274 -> 18.42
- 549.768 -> 19.01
